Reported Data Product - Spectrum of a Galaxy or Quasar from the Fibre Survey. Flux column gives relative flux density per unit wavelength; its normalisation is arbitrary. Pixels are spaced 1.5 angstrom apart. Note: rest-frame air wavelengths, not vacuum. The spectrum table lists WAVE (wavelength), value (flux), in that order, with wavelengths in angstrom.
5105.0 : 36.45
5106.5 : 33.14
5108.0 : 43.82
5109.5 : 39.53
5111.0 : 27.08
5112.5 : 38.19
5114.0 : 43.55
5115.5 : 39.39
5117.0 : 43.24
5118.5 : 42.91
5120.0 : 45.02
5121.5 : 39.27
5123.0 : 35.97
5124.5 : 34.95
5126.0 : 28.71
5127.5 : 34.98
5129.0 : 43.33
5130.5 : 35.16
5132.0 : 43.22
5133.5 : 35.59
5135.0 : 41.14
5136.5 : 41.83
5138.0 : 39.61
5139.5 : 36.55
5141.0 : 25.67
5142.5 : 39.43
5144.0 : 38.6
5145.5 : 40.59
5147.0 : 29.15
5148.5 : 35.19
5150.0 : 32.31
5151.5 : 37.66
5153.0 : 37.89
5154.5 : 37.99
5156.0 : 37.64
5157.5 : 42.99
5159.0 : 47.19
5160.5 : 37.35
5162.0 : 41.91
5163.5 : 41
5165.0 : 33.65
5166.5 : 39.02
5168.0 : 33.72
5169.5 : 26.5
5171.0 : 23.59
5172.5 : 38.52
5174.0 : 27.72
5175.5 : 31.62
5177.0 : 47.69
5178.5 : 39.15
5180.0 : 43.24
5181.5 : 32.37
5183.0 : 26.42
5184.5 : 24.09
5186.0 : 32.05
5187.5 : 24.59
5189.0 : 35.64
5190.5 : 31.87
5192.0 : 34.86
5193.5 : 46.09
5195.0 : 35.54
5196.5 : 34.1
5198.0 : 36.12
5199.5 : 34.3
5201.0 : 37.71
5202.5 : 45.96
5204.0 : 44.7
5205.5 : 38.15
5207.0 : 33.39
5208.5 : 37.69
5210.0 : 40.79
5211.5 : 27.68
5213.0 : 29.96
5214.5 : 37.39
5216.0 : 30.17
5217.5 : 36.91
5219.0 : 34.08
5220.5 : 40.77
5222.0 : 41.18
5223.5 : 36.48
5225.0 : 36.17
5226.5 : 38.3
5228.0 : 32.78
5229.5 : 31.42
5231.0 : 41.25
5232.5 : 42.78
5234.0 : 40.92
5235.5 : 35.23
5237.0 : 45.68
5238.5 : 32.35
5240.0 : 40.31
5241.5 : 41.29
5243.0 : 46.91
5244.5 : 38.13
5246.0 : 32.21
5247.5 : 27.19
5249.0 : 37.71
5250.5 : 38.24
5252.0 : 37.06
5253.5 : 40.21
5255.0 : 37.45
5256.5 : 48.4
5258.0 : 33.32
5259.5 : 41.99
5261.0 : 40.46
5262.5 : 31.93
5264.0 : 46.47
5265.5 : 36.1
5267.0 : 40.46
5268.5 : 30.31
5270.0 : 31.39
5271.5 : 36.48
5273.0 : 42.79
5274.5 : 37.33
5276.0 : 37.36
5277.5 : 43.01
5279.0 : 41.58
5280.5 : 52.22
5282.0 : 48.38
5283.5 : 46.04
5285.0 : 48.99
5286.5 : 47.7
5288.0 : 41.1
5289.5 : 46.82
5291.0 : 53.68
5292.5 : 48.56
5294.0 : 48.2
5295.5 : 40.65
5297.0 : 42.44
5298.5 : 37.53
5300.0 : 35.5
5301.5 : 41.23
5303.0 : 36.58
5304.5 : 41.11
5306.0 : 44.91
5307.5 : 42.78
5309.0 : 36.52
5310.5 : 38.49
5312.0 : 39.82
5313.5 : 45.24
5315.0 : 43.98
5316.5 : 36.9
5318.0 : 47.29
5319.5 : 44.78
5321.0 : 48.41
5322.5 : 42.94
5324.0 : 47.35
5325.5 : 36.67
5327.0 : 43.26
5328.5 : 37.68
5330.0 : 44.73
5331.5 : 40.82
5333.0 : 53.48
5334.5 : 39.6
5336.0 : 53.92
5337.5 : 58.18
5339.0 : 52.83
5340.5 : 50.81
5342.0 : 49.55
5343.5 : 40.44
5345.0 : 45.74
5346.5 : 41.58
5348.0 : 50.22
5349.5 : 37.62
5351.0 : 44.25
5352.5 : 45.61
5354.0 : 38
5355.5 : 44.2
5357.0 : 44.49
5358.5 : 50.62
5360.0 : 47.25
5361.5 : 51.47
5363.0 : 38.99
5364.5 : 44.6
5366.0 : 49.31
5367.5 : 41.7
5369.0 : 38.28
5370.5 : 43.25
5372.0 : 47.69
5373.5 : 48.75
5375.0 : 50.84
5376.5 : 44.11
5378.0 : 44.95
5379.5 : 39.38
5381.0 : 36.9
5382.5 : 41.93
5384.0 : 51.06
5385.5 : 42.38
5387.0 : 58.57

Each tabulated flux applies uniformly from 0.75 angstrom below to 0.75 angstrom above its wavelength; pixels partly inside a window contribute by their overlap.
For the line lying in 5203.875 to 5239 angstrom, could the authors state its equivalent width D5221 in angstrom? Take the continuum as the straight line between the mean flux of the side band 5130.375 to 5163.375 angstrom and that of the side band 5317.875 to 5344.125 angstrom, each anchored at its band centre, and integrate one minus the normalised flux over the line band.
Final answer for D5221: 3.9 angstrom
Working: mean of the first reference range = 38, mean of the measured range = 36.8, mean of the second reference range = 46.3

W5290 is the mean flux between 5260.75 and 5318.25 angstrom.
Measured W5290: 41.7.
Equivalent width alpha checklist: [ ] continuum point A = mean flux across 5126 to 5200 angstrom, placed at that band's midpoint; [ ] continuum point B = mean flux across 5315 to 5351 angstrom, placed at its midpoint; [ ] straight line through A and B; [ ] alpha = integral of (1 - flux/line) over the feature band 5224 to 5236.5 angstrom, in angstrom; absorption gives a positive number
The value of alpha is 0.7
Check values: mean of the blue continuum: 36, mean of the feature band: 37.5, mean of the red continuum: 45.4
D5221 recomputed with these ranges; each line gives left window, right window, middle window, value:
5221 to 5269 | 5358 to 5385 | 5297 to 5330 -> 0.3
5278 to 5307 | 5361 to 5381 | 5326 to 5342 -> -1.1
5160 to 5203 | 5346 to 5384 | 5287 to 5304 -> -0.9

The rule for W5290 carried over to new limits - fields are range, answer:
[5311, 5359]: 45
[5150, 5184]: 36.4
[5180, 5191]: 30.5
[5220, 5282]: 38.7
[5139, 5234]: 36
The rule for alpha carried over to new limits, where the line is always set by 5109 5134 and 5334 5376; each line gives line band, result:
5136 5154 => 1.33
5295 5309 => 1.33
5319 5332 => 0.61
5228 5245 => 1.11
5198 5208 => 0.54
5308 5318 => 0.88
